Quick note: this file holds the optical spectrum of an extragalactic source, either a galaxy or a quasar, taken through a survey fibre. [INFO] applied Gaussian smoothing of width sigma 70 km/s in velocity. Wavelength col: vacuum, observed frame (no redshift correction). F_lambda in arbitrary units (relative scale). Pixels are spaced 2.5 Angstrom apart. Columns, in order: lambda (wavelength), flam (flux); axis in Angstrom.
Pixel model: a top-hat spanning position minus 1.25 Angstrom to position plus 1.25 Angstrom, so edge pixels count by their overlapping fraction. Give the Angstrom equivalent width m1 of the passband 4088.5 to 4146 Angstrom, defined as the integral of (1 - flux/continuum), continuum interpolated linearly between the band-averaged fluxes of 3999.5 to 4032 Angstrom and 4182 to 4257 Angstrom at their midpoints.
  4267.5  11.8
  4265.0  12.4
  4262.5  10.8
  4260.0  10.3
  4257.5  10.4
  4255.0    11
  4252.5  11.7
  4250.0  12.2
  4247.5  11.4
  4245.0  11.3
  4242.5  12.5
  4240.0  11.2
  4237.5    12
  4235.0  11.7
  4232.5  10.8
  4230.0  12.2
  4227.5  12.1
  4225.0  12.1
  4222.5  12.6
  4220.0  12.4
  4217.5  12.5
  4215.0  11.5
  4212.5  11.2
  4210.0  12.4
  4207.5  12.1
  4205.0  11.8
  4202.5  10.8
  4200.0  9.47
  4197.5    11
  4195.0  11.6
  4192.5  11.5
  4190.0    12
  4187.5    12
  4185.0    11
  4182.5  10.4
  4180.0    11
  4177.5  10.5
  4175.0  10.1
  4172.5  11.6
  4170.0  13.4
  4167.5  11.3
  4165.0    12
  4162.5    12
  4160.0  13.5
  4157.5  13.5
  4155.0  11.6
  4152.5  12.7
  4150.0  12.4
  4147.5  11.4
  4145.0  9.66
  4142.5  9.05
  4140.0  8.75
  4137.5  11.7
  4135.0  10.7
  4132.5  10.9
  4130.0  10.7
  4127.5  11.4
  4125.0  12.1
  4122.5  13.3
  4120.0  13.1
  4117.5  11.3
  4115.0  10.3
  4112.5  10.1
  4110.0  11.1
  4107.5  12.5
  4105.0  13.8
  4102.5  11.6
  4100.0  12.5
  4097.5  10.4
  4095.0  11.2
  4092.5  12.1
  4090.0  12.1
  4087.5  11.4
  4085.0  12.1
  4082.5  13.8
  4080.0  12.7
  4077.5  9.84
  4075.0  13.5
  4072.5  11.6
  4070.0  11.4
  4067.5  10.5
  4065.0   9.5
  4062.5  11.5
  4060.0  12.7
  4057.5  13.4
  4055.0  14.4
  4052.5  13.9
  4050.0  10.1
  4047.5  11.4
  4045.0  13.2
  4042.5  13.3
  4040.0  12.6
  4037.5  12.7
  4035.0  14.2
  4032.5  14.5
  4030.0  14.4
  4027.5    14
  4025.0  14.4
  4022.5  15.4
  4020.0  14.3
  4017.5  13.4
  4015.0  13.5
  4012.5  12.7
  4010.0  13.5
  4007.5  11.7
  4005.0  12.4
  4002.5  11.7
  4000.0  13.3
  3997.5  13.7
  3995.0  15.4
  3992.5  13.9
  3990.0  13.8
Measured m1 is 5.6 Angstrom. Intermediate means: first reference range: 13.5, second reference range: 11.6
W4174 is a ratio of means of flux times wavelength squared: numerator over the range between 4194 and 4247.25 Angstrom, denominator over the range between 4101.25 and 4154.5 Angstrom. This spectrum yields 1.1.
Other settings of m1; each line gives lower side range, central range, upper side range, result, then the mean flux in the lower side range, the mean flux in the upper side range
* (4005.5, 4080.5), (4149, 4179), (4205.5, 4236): 0.5 Angstrom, 12.8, 12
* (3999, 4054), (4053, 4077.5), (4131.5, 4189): 1.3 Angstrom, 13.2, 11.4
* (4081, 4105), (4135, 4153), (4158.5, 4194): 1.6 Angstrom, 12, 11.6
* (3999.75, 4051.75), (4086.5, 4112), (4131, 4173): 0.8 Angstrom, 13.2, 11.5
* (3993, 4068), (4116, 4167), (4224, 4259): 3.0 Angstrom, 13.1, 11.6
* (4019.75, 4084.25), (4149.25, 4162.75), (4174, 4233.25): -0.9 Angstrom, 12.8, 11.5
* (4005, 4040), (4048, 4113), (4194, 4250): 5.7 Angstrom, 13.7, 11.7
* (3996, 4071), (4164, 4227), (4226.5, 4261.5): 1.5 Angstrom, 12.9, 11.5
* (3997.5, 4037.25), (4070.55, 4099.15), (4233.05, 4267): 2.3 Angstrom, 13.5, 11.4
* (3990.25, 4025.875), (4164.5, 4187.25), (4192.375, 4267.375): 1.5 Angstrom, 13.5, 11.6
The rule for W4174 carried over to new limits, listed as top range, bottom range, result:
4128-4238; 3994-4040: 0.92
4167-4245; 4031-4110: 1.01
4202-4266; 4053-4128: 1.05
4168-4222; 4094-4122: 1.02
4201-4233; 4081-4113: 1.05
